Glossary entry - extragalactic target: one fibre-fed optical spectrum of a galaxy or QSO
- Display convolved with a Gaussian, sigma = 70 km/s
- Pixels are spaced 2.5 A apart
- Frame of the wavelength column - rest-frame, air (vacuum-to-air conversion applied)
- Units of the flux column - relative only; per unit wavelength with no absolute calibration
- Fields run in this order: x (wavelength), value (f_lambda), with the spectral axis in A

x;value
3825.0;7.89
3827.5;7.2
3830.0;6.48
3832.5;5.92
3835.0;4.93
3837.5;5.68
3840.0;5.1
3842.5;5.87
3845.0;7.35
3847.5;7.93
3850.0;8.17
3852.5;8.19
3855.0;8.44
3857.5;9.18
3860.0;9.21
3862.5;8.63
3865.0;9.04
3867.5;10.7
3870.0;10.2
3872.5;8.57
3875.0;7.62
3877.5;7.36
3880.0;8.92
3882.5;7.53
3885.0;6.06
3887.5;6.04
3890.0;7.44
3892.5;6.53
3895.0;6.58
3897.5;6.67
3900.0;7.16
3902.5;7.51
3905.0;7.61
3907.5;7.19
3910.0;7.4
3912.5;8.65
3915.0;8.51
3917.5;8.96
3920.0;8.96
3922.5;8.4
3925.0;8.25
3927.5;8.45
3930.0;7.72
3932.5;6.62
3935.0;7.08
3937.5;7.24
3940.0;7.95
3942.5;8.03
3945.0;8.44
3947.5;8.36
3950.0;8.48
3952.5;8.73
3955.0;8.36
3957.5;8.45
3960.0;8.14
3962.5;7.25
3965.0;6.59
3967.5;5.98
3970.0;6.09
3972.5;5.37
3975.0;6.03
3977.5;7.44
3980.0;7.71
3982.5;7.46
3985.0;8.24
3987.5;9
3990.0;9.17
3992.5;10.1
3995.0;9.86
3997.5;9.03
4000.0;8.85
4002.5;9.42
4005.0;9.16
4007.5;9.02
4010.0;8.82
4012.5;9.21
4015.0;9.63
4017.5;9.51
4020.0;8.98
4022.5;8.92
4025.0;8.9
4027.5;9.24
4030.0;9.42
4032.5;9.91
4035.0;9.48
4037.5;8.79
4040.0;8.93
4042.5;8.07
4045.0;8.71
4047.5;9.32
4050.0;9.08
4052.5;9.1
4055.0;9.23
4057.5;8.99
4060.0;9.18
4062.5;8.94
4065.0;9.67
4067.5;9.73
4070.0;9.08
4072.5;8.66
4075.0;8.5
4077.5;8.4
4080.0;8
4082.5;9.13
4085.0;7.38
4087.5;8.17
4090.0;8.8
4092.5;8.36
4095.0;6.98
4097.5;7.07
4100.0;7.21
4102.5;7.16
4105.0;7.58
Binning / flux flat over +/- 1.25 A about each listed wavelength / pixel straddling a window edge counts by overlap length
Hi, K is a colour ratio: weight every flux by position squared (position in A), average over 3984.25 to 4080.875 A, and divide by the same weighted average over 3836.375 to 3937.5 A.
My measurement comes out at 1.3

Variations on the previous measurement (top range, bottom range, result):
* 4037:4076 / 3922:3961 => 1.19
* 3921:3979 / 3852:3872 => 0.86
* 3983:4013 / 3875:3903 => 1.36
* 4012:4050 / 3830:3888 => 1.30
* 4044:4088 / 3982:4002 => 1.02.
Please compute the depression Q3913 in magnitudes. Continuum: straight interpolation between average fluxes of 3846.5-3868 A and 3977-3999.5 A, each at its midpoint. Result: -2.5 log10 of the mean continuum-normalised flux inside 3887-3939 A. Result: 0.154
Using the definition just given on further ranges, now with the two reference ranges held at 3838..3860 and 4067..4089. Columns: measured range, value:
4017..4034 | -0.12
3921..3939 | 0.03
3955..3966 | 0.04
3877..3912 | 0.08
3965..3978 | 0.30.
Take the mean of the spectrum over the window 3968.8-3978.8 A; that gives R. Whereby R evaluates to 6.24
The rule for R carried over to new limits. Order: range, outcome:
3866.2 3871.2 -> 10.4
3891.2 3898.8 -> 6.6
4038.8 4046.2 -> 8.57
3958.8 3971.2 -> 6.81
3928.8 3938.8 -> 7.17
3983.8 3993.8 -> 9.14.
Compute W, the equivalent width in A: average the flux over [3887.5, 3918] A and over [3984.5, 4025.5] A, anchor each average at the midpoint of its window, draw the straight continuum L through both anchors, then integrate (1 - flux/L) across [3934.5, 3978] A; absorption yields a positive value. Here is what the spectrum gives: 4.6 A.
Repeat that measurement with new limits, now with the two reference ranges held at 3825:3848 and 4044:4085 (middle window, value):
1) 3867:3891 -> -4.19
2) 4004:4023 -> -1.86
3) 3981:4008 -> -2.94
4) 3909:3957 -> -4.72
